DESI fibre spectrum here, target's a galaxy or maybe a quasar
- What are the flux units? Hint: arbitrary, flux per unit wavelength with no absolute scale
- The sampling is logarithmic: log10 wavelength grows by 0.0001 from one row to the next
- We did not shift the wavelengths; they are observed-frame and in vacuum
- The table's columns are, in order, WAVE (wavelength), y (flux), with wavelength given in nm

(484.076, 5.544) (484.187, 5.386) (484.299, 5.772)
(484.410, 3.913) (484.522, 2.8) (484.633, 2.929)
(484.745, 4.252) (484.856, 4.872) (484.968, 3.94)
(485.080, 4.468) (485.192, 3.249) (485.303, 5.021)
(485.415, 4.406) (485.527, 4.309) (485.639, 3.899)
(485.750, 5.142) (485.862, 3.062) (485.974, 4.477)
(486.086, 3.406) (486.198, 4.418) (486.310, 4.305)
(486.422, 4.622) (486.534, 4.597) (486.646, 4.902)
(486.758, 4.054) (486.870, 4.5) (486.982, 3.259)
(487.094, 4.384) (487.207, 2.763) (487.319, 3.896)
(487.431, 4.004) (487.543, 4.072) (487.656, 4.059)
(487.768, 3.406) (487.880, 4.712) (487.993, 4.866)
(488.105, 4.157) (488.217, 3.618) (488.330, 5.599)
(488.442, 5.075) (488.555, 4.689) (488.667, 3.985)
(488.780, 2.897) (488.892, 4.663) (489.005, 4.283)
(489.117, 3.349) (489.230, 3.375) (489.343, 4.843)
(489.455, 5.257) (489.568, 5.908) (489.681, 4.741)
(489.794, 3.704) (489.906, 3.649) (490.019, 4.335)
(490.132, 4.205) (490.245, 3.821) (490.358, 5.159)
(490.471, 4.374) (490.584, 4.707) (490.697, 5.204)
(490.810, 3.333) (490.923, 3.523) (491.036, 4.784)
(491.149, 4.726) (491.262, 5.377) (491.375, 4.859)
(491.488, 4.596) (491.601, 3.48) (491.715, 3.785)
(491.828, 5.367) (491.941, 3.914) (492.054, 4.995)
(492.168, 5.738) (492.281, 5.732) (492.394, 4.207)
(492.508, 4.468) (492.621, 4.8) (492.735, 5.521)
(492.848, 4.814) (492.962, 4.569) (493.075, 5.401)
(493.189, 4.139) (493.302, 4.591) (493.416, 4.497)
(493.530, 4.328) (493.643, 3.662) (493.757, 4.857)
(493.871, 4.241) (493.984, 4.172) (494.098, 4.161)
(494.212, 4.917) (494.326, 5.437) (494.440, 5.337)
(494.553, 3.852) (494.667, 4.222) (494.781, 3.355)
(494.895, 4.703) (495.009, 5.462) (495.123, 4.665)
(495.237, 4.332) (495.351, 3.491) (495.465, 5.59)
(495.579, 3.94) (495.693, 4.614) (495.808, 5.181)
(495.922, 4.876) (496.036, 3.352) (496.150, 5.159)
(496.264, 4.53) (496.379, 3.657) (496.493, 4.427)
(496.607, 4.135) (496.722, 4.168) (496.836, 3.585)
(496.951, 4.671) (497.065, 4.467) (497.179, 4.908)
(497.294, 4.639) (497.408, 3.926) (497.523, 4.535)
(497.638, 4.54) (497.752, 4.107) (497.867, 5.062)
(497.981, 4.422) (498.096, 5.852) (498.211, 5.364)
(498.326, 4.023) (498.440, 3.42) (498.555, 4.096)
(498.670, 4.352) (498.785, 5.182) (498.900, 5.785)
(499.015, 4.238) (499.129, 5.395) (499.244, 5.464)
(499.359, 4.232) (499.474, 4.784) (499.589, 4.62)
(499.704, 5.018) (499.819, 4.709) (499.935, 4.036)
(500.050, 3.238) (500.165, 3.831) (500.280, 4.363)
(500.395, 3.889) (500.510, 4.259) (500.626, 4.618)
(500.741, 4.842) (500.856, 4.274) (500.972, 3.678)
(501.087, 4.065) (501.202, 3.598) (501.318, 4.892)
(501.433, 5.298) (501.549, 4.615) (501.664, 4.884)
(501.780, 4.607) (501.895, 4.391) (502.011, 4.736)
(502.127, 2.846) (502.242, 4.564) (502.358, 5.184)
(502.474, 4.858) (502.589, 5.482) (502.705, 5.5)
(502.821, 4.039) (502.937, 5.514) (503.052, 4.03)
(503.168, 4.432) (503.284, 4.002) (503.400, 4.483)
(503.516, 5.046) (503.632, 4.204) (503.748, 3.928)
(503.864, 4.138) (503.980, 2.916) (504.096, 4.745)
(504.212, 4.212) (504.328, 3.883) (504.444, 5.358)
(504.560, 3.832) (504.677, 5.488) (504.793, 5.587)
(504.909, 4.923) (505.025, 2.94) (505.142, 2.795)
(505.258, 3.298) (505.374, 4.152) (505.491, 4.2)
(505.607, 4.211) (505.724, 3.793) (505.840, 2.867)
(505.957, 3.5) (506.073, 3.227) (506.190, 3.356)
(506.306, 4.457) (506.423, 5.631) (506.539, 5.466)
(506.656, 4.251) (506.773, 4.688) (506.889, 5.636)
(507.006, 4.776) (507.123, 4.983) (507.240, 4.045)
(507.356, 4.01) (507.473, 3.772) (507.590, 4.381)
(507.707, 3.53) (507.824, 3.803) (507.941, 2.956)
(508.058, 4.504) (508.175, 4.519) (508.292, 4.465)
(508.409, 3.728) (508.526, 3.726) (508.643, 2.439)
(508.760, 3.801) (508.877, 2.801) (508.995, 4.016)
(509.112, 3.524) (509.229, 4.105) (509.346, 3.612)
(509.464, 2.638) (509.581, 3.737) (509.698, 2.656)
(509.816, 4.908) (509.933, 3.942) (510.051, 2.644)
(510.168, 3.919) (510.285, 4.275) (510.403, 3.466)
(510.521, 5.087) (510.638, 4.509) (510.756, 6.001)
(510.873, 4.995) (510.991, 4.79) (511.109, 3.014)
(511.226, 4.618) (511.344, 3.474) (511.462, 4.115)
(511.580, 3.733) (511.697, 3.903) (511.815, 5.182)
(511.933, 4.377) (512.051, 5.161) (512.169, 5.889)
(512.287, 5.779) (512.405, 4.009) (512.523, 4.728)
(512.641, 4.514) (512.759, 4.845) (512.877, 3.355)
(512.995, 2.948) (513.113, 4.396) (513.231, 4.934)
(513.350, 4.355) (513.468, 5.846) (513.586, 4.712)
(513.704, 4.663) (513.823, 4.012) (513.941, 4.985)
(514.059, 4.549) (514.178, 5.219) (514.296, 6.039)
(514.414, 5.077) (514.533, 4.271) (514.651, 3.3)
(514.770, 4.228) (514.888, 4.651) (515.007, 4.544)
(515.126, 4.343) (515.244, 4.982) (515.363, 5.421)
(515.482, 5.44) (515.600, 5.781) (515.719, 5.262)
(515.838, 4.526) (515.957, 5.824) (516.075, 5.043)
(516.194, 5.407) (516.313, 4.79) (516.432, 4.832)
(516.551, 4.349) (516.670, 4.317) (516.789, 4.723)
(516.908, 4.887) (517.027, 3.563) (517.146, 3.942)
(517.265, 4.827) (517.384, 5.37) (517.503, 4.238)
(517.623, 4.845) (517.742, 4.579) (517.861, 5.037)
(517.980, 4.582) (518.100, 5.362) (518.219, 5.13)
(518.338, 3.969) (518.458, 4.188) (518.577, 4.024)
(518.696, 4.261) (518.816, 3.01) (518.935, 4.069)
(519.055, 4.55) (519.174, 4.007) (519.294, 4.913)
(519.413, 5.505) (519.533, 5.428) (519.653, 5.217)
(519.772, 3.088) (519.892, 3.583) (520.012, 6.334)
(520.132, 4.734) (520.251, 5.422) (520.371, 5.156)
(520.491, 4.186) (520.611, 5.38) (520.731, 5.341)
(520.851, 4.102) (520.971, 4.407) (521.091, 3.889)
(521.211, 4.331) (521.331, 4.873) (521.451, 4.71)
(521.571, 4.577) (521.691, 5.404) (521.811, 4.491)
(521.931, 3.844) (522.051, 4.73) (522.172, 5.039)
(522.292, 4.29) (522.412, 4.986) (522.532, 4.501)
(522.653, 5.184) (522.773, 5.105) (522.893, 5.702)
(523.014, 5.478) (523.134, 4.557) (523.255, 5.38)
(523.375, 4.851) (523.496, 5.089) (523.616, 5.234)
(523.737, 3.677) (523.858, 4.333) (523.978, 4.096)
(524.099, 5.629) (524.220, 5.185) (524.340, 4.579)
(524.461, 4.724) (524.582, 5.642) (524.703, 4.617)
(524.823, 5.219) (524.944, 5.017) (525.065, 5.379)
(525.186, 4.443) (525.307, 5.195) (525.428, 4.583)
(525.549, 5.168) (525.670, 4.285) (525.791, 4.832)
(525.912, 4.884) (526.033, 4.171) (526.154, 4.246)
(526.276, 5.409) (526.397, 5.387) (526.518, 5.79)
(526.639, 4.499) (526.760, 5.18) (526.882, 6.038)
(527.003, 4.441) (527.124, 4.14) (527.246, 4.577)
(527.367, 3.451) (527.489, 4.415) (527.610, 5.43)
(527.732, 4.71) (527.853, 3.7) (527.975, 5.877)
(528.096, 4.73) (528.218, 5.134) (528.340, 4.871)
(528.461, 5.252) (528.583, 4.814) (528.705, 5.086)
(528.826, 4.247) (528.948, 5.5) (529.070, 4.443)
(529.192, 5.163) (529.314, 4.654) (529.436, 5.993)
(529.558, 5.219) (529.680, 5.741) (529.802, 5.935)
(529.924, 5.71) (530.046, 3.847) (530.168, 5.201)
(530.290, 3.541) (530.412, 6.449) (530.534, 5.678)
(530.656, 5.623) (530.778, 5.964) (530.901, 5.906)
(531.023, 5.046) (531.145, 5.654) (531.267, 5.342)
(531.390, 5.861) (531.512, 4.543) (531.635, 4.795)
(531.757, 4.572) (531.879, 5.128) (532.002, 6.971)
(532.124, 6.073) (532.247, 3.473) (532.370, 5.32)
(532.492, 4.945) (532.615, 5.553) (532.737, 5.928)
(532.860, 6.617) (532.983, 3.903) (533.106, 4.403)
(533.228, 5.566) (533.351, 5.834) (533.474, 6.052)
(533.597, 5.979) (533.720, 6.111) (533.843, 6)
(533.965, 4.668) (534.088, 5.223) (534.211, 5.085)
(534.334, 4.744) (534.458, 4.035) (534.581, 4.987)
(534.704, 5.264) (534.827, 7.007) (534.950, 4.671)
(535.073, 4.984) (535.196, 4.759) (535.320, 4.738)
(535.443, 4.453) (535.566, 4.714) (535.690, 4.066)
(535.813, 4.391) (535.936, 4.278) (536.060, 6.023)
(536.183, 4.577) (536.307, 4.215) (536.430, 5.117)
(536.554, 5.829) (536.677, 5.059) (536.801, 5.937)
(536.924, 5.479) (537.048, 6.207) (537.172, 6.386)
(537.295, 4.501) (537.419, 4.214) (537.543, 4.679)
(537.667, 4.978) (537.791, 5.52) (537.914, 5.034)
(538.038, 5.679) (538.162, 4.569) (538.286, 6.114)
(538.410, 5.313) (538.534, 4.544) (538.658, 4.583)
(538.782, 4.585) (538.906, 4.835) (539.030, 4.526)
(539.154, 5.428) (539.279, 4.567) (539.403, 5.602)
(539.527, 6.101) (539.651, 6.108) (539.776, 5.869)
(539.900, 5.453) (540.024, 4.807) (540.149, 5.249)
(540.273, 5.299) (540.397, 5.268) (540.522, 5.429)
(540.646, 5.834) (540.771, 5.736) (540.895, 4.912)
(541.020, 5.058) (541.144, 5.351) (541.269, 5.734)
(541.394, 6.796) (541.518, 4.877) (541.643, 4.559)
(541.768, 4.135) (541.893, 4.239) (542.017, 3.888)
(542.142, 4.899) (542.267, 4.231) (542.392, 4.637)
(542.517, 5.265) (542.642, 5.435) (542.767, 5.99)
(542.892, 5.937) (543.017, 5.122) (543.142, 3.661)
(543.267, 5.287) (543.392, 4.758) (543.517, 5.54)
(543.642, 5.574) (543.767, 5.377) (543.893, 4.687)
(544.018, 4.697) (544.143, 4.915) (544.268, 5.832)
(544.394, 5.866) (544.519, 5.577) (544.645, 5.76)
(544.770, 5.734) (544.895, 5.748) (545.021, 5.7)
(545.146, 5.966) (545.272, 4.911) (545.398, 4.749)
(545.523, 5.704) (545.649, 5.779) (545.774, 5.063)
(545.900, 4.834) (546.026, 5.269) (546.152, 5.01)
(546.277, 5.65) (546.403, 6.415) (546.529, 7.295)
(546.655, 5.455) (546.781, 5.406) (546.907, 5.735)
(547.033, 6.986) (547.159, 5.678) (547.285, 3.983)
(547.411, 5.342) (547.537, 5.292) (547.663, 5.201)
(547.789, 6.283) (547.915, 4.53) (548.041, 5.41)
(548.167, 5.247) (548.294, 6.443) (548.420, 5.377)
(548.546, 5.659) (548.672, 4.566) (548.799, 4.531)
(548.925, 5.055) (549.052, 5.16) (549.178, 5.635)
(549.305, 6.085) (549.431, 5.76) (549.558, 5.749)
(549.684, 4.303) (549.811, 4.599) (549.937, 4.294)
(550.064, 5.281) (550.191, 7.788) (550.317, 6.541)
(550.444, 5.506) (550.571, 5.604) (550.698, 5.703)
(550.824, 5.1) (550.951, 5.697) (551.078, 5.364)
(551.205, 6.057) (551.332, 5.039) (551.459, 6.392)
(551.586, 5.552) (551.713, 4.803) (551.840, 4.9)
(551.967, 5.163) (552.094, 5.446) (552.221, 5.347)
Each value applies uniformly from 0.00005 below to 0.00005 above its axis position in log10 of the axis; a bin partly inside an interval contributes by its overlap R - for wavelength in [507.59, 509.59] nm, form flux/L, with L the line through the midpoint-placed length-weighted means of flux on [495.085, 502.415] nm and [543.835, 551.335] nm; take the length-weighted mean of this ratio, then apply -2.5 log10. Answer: 0.27 mag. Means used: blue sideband 4.47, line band 3.66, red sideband 5.48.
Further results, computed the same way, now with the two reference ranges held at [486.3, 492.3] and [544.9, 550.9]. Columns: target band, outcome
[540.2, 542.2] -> 0.05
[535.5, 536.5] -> 0.13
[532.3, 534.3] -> -0.05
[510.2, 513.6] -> 0.07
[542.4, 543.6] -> 0.04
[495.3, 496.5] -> 0.01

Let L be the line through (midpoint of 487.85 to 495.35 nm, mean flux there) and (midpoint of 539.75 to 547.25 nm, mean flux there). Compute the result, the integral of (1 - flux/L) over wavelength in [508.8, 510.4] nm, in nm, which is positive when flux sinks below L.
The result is 0.40 nm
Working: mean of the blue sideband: 4.51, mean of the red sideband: 5.34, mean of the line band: 3.6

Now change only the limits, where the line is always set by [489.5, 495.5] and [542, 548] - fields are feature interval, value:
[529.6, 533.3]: -0.11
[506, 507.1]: 0.04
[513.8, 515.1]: 0.07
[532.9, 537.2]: 0.04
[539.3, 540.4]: -0.05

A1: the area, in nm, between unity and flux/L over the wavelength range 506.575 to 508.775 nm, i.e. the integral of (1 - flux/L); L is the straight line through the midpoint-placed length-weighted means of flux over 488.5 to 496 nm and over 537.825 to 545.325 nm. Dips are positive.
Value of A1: 0.28 nm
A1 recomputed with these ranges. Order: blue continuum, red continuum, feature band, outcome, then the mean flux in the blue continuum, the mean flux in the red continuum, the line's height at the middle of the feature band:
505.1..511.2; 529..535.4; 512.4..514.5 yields -0.17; 4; 5.28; 4.28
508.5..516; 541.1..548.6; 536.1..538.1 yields -0.04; 4.39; 5.34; 5.11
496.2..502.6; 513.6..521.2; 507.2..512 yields 0.68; 4.48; 4.69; 4.6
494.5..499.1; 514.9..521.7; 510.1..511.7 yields 0.12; 4.48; 4.71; 4.63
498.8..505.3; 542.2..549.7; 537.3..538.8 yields 0.07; 4.45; 5.39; 5.22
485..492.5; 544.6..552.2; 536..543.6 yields 0.21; 4.34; 5.49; 5.32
